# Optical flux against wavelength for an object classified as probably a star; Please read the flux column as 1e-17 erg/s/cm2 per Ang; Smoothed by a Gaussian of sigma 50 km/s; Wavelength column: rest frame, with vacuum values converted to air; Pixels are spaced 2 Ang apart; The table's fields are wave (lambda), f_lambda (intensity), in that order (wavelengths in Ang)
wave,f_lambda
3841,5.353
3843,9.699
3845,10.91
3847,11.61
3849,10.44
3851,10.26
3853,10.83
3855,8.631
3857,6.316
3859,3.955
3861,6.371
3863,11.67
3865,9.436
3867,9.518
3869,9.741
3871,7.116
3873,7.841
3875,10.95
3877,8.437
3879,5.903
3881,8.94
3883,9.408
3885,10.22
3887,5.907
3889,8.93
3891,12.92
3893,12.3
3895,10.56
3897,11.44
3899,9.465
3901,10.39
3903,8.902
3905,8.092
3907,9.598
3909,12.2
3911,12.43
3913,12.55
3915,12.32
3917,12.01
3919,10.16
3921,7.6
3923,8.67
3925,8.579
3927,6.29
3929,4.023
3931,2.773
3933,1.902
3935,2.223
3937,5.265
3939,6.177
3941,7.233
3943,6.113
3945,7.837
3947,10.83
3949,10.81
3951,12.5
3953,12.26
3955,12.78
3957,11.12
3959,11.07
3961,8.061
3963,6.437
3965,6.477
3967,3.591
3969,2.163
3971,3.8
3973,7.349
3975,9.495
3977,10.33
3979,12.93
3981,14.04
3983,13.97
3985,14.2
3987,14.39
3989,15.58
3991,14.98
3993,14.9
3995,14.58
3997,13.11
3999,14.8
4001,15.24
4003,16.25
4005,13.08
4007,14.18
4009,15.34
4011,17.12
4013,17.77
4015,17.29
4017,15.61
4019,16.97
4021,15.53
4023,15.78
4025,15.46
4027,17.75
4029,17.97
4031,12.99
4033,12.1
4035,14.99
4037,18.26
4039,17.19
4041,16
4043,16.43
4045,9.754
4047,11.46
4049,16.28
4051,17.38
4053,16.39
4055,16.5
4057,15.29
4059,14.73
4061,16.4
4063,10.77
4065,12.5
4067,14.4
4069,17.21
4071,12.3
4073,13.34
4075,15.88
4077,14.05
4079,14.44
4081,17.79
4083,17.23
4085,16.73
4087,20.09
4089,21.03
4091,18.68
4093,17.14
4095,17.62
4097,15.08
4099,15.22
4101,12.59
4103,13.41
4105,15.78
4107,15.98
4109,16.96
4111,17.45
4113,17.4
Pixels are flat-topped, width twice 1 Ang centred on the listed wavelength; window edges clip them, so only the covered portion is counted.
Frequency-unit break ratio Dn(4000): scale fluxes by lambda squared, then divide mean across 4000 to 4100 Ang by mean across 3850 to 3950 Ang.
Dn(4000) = 1.96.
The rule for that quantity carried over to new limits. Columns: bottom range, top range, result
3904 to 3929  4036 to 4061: 1.69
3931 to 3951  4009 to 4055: 2.49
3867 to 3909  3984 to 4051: 1.73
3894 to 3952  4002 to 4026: 1.94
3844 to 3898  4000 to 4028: 1.85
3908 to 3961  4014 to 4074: 1.83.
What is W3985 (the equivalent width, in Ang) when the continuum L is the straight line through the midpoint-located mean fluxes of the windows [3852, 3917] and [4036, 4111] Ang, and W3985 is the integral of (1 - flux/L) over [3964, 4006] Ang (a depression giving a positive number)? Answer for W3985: 3.95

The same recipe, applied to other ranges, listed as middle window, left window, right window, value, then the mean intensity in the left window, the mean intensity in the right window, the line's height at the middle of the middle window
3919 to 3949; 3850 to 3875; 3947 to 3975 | 7.4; 8.57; 8.47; 8.5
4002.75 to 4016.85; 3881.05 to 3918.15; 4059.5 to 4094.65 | -2.0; 10.5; 15.9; 13.8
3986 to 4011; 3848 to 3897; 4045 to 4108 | -3.4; 9.07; 15.5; 13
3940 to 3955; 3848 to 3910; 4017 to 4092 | 2.4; 9.25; 15.6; 11.7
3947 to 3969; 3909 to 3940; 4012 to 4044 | 2.2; 7.68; 16.1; 10.4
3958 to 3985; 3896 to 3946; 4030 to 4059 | 5.9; 8.17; 15.1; 11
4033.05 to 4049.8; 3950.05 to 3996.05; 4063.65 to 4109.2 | -1.3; 10.7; 15.8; 13.8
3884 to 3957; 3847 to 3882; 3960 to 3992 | 1.8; 8.69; 9.86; 9.28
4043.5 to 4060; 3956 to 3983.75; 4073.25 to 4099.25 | -0.3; 8.58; 16.9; 14.5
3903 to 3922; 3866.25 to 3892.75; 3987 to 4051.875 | -0.3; 9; 15.4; 10.5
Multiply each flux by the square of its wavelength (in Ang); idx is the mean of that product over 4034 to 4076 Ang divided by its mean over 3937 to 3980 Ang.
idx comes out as 1.85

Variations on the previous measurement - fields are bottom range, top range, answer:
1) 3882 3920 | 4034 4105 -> 1.61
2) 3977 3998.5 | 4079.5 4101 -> 1.29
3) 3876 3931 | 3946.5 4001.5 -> 1.22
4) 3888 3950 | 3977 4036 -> 1.81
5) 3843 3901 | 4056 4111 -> 1.87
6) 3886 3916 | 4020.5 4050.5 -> 1.55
